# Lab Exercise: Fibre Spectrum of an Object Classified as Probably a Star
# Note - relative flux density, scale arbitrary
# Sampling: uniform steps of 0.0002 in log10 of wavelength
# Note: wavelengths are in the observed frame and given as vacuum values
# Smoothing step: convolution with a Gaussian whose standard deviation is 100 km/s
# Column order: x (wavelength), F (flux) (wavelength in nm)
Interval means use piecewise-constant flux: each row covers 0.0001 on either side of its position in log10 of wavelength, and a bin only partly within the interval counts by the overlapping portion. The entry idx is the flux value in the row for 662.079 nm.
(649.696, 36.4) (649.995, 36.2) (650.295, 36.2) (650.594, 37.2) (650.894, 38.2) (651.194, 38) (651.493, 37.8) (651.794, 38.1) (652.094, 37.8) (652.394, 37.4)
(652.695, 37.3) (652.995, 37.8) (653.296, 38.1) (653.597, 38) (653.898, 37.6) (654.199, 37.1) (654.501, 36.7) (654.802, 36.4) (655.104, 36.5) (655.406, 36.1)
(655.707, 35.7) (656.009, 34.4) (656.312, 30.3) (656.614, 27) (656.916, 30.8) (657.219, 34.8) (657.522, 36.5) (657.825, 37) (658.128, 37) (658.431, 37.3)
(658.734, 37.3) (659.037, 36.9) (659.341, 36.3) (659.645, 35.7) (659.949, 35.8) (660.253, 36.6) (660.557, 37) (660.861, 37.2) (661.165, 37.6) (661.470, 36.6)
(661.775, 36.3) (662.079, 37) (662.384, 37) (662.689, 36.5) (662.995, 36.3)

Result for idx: 37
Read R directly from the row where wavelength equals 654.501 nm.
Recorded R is 36.7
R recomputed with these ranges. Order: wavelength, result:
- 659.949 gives 35.8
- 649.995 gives 36.2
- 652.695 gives 37.3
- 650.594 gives 37.2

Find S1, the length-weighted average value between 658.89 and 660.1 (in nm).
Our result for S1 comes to 36.1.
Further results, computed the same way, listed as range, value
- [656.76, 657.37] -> 32.8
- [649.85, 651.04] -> 36.9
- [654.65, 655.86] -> 36.2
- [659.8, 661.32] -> 36.9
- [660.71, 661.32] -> 37.4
